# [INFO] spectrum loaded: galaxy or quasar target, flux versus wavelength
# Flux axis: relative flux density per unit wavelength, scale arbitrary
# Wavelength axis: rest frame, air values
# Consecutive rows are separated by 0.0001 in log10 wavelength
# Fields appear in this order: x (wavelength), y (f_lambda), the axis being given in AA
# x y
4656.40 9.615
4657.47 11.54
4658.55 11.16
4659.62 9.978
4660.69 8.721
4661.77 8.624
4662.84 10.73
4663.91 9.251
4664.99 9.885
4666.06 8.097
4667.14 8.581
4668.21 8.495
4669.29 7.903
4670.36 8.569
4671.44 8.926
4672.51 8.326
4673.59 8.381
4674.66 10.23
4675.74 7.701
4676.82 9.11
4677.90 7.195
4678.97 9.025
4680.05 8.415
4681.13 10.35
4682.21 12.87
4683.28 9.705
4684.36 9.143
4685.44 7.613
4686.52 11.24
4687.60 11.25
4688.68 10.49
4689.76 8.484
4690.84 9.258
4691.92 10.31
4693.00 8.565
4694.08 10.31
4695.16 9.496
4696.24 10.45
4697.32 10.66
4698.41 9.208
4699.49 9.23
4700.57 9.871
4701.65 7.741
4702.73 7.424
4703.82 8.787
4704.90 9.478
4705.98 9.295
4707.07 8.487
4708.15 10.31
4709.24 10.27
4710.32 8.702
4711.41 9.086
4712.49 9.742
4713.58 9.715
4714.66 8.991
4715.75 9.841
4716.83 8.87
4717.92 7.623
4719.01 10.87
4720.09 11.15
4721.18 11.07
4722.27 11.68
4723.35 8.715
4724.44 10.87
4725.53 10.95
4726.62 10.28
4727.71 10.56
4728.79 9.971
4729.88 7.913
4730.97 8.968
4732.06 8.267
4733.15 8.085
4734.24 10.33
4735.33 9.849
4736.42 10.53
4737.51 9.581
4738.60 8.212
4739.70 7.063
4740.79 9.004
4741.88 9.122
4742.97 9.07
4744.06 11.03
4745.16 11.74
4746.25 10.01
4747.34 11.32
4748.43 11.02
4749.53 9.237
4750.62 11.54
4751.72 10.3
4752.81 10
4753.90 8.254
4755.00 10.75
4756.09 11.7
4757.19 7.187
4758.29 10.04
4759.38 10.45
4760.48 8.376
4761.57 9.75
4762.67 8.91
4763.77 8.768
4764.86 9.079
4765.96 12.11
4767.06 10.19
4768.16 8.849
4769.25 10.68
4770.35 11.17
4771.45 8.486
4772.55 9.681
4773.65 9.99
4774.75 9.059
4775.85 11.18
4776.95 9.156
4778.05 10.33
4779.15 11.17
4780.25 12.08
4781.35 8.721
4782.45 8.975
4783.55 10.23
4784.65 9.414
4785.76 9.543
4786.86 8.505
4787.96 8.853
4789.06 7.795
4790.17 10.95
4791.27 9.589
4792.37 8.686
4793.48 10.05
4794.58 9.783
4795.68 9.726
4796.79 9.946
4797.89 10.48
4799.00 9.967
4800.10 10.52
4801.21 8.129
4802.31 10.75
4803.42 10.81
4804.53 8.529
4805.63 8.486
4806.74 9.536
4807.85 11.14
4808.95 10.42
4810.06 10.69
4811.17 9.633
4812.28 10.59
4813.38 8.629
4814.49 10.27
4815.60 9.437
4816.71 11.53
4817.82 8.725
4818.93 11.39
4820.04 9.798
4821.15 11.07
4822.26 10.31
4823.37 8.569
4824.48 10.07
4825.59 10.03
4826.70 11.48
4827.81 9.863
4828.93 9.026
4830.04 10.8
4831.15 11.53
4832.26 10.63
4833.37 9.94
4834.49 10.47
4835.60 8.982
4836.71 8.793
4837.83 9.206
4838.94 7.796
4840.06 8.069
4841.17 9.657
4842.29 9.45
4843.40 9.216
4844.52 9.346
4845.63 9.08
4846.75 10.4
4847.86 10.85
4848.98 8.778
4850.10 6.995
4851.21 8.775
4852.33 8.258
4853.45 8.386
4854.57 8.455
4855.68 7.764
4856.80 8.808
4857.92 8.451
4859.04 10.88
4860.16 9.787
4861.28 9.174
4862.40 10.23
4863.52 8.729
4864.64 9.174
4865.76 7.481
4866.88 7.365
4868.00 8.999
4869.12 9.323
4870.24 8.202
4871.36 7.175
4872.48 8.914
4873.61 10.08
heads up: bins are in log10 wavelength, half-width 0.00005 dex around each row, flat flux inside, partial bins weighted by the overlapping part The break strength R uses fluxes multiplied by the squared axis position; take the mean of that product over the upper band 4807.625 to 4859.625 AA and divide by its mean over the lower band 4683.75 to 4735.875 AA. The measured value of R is 1.1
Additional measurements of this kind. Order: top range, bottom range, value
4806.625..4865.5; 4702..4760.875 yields 1.04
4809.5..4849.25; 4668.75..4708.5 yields 1.12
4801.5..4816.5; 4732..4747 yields 1.08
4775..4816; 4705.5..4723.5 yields 1.05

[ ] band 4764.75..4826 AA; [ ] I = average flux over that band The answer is 9.89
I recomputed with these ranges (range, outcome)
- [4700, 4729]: 9.64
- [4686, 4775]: 9.7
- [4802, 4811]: 10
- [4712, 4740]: 9.62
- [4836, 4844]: 8.88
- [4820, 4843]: 9.78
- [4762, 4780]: 9.96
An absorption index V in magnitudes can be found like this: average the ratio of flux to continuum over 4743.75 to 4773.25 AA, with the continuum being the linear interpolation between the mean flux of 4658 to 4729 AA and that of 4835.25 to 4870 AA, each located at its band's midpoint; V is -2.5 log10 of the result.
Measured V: -0.09 mag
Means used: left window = 9.49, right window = 8.92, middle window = 10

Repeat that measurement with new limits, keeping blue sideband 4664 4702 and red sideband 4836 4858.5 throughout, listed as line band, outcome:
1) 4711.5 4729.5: -0.094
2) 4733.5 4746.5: -0.053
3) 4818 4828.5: -0.150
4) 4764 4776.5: -0.109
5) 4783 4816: -0.086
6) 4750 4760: -0.104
